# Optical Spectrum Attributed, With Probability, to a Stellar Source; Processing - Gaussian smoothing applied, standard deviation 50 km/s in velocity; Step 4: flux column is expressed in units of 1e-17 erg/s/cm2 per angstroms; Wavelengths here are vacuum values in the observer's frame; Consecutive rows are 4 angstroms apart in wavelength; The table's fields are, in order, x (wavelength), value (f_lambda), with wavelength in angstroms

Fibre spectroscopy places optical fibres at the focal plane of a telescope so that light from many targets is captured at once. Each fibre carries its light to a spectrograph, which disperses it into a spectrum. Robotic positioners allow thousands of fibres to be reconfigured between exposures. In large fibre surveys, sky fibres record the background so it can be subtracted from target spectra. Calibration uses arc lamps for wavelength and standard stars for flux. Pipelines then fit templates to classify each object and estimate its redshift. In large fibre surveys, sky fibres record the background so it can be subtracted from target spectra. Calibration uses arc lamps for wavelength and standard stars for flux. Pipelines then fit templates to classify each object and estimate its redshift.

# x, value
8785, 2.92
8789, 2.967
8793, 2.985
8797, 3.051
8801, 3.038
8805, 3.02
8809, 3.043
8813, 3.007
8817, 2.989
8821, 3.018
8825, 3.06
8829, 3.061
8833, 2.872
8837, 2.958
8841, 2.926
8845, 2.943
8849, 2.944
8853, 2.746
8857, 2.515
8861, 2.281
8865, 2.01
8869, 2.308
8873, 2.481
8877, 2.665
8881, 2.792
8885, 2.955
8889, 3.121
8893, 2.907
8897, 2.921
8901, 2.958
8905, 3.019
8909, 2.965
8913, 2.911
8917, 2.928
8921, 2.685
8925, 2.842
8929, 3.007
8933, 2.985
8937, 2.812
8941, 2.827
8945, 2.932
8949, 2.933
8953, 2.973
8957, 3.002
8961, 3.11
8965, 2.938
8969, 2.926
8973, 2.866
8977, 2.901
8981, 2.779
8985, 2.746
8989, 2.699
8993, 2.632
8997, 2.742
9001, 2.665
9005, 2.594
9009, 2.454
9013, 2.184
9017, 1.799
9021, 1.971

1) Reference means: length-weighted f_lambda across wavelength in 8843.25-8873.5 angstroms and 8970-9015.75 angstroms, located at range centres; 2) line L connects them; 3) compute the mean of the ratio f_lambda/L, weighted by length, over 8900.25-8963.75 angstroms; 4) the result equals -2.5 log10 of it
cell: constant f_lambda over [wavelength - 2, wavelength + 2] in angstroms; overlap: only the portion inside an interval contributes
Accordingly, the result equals -0.13 mag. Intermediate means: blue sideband 2.53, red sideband 2.65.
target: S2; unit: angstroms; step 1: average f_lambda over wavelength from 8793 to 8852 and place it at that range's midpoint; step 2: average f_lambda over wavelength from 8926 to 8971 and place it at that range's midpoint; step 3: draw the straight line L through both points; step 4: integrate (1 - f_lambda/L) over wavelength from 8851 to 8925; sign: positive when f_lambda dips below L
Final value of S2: 5.8 angstroms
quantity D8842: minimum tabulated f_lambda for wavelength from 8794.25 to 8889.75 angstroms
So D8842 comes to 2.01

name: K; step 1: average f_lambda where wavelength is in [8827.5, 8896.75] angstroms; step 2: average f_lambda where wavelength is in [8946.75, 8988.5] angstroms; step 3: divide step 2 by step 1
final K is 1.1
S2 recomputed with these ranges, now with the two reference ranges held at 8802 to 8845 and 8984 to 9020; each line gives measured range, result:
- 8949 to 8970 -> -3.11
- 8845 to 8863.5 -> 1.70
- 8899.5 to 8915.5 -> -1.22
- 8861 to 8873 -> 2.66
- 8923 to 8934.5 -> -1.08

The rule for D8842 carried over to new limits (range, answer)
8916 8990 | 2.685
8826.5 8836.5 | 2.872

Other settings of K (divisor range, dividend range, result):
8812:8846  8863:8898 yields 0.90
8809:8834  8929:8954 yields 0.97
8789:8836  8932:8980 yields 0.97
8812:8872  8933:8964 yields 1.06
